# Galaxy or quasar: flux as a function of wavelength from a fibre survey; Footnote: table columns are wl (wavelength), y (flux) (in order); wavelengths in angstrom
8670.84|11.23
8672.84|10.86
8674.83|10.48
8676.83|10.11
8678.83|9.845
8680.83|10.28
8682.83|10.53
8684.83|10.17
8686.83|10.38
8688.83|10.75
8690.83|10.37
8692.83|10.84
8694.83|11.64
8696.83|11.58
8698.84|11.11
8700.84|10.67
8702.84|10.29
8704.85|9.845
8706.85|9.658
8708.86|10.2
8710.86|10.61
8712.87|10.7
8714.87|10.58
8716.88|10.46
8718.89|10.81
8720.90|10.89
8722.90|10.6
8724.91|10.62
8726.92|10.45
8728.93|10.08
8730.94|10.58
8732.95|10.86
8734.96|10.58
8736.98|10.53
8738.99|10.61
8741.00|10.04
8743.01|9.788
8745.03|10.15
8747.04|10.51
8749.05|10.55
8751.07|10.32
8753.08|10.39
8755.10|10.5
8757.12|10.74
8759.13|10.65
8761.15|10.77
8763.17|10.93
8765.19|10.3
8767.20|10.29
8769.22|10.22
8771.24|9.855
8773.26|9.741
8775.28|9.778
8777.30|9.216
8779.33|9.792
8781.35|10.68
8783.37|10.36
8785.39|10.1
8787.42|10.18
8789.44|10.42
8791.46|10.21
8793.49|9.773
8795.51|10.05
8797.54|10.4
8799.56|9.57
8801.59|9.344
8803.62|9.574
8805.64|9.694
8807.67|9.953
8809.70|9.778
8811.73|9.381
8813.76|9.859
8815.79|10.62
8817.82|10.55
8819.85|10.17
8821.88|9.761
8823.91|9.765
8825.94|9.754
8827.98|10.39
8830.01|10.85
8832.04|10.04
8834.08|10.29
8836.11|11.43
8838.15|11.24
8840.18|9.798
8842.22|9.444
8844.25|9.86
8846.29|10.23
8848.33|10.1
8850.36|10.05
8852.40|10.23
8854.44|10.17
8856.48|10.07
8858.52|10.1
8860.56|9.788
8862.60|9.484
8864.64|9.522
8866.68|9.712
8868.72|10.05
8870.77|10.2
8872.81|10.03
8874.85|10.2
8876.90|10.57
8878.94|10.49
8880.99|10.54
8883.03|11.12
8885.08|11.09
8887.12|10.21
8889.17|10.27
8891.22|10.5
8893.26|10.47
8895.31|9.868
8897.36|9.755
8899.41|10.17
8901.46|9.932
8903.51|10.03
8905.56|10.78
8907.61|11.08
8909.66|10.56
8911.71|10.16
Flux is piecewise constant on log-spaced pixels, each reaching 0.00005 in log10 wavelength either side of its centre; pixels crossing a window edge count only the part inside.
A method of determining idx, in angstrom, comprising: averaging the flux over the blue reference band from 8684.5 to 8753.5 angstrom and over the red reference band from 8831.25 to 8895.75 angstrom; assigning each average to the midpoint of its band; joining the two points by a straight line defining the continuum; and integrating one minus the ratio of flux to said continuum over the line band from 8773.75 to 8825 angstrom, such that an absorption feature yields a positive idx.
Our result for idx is 2.0 angstrom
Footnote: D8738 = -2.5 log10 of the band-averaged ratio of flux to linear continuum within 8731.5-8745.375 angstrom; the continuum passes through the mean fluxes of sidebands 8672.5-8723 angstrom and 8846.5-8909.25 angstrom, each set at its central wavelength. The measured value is 0.010 mag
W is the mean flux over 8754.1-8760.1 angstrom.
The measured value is 10.6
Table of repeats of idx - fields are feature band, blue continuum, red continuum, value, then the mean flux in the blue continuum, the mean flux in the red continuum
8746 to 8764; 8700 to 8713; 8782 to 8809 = -0.9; 10.2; 9.98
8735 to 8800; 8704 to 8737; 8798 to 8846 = 0.2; 10.5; 10.1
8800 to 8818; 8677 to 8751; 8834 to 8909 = 0.9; 10.5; 10.2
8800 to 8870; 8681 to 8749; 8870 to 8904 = 2.4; 10.5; 10.3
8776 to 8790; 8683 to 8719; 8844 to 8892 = 0.4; 10.6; 10.2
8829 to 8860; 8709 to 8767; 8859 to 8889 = 0.1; 10.5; 10.2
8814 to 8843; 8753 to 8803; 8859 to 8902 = -0.3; 10.2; 10.2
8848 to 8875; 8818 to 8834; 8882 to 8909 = 0.8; 10.1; 10.4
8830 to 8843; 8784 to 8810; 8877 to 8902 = -0.4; 9.94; 10.4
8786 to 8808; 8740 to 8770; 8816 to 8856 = 0.8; 10.4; 10.2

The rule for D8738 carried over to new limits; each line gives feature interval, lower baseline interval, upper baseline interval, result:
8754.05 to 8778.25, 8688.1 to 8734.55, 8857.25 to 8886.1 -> 0.024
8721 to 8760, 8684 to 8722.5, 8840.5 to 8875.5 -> -0.001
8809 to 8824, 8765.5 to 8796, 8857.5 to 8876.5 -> -0.001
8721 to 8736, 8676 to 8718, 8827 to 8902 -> -0.011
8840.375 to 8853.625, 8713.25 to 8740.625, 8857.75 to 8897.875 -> 0.033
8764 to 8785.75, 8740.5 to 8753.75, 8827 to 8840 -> 0.037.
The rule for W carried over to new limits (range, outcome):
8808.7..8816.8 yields 9.91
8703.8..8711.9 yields 10.1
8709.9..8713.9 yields 10.7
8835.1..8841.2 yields 10.8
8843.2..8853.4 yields 10.1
